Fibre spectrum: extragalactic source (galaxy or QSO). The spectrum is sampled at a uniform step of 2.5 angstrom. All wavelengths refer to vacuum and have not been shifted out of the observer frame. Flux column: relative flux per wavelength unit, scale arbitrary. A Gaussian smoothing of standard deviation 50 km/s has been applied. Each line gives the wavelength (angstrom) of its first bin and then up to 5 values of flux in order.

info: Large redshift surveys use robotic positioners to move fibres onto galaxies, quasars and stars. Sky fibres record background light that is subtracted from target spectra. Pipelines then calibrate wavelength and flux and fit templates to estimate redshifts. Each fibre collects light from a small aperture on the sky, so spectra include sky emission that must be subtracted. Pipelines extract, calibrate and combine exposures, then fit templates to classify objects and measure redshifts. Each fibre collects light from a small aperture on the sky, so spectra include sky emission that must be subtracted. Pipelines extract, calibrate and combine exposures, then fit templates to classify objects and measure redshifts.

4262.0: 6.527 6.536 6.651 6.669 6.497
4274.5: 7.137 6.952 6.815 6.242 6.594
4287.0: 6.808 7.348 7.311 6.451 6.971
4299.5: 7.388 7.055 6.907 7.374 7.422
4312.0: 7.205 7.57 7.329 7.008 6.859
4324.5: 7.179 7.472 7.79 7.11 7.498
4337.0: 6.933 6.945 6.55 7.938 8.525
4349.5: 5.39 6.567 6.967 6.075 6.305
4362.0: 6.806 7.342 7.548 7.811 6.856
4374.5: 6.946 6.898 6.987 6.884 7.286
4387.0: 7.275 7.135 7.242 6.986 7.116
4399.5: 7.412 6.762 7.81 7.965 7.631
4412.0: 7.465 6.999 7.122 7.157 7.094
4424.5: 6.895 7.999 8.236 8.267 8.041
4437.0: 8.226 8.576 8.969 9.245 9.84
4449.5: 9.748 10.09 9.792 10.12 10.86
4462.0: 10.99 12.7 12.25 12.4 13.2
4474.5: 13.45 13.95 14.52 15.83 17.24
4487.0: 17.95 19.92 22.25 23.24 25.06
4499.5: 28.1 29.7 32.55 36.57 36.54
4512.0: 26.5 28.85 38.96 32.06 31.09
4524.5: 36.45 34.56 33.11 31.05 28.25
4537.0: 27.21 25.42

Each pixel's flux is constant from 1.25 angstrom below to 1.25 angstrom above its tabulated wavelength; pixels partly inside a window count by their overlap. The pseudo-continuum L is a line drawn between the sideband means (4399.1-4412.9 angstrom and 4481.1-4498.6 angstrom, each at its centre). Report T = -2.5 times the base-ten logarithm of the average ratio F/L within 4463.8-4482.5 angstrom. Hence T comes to 0.31 mag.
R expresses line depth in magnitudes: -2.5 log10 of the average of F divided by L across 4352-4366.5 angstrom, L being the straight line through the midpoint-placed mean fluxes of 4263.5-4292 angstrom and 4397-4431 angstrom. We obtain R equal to 0.07 mag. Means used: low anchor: 6.78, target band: 6.73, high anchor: 7.42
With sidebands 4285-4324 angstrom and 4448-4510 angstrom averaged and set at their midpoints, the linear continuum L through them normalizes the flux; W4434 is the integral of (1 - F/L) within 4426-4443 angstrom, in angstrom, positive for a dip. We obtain 7.8 angstrom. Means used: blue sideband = 7.12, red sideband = 18.1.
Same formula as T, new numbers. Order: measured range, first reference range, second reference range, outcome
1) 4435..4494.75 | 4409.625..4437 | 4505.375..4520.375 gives 0.45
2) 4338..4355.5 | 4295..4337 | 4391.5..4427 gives 0.04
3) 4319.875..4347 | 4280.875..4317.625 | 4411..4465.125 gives 0.03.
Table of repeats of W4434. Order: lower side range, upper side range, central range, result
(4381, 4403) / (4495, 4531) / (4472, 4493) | 7.5 angstrom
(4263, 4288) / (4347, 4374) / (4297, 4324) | -1.8 angstrom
